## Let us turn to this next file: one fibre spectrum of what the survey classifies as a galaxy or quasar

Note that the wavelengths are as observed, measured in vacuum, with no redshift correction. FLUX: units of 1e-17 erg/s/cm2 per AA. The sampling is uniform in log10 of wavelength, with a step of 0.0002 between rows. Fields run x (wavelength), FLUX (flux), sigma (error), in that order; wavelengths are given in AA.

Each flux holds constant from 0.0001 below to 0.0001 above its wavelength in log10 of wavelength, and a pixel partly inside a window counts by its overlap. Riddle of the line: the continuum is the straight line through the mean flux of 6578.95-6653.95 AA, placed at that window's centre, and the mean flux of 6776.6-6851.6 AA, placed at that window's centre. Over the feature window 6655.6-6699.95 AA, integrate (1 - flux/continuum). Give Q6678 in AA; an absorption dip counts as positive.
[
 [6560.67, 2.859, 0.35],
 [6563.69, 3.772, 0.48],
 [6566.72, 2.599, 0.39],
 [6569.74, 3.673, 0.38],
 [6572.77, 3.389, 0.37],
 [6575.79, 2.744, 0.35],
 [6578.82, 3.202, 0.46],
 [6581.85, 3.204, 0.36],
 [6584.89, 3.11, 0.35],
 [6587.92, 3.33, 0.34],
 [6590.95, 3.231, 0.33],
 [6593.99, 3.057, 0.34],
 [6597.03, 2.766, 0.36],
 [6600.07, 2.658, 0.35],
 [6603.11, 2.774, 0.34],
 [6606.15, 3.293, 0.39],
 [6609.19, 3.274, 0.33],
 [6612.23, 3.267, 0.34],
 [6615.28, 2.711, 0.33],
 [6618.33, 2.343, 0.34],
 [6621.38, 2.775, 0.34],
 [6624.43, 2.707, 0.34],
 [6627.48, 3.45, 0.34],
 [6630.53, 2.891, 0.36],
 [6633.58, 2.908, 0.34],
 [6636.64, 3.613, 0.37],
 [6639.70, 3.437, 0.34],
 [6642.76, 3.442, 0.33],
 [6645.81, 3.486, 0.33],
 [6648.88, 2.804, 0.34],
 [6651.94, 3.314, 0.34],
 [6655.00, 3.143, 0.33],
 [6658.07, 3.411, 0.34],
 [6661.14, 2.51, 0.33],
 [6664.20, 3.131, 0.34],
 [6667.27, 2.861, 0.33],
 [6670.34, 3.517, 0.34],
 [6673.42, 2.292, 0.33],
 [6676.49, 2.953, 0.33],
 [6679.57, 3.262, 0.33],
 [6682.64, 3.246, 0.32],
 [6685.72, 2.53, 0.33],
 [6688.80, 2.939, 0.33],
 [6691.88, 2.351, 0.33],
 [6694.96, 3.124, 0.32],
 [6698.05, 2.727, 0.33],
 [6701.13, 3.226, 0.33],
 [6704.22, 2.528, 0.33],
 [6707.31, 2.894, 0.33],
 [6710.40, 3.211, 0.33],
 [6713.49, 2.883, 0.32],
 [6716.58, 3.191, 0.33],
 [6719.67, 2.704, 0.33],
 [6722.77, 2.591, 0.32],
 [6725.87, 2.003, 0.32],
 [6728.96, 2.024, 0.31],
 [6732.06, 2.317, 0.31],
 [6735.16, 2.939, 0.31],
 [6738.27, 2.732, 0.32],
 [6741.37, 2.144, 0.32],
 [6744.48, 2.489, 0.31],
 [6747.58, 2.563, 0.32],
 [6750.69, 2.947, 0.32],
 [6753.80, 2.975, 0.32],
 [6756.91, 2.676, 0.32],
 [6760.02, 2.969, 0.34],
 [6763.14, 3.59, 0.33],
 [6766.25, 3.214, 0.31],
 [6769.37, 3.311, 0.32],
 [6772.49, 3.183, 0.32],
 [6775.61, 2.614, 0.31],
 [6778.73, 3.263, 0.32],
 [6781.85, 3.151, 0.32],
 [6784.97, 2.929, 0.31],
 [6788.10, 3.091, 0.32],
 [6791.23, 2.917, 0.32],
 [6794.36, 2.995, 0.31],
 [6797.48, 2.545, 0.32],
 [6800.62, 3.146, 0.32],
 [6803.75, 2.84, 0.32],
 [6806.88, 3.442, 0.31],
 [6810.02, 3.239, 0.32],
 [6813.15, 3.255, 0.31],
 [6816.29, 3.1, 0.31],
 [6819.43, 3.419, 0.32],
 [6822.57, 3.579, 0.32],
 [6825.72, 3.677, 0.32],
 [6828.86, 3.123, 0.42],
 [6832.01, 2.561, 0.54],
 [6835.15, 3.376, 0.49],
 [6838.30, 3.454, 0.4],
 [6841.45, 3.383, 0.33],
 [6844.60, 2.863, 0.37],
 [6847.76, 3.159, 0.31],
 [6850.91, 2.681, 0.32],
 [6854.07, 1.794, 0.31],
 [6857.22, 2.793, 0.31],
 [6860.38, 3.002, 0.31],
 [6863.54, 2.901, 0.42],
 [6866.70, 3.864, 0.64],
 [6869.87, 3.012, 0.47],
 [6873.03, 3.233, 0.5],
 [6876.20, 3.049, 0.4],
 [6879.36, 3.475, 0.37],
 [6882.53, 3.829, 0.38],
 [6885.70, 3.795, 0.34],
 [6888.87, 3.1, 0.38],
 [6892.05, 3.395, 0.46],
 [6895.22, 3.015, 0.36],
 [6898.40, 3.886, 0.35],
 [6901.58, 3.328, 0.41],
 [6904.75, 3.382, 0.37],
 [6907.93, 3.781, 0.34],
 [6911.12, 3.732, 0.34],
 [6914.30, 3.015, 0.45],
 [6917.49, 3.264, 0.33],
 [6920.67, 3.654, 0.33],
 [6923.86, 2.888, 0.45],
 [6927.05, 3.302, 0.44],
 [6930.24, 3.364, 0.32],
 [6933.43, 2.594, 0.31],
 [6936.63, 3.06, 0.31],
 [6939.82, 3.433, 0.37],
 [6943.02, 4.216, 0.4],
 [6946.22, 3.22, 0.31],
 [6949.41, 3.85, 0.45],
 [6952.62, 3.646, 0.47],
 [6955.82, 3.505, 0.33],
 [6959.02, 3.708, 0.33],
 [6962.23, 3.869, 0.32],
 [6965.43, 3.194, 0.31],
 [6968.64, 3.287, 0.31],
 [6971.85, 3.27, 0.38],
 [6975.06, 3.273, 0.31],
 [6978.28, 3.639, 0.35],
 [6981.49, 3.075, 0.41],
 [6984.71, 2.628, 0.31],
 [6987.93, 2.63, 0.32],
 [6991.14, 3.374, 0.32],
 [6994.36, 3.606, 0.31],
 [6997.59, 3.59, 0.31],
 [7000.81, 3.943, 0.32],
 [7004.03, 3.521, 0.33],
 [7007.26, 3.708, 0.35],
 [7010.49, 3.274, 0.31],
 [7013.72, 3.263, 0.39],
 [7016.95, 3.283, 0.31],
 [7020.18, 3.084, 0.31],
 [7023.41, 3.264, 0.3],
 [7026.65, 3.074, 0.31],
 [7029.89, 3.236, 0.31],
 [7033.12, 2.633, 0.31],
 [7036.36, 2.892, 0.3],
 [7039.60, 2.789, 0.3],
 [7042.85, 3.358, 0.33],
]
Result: 2.5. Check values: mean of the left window 3.08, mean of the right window 3.13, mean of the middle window 2.93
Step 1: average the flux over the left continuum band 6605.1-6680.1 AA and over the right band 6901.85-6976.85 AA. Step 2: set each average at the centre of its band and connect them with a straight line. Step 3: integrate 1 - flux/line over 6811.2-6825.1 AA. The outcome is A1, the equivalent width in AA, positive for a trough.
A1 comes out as -0.4 AA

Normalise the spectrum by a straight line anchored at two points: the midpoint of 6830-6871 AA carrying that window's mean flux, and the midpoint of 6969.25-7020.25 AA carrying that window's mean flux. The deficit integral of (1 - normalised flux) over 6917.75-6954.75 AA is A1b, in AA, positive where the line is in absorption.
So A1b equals -2.2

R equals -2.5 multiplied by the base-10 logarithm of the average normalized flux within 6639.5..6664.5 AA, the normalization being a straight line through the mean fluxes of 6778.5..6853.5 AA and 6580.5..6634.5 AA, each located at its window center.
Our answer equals -0.057 mag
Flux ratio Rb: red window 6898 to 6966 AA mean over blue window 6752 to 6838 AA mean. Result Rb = 1.10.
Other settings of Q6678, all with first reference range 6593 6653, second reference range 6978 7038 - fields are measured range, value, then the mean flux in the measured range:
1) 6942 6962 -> -3.0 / 3.69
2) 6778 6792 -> 0.3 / 3.07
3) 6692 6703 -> 0.6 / 2.92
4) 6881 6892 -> -1.3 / 3.55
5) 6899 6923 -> -2.0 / 3.45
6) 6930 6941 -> 0.5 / 3.07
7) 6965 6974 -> -0.1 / 3.26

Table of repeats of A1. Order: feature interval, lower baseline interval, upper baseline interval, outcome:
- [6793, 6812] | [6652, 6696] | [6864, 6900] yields 1.2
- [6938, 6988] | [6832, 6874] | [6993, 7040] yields -3.5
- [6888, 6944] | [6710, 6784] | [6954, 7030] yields -2.9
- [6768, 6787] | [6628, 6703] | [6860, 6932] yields 0.8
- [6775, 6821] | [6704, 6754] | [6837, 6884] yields -3.0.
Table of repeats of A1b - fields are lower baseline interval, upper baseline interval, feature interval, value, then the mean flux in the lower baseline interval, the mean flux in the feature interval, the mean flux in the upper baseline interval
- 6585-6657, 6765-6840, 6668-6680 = 0.5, 3.08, 2.97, 3.14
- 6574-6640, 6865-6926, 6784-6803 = 2.0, 3.03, 2.93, 3.4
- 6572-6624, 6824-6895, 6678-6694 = 0.9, 3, 2.88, 3.16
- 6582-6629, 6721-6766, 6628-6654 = -3.0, 2.99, 3.24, 2.66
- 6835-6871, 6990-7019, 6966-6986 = 1.2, 3.01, 3.2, 3.5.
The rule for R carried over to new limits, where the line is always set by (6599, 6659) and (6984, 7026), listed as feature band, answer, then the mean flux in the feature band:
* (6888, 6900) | -0.034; 3.36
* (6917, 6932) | -0.004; 3.29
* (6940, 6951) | -0.133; 3.72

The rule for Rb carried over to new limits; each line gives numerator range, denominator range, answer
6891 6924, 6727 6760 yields 1.32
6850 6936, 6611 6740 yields 1.11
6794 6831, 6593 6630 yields 1.09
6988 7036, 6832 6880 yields 1.09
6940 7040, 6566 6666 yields 1.09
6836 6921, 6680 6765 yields 1.17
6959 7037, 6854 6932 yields 1.00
